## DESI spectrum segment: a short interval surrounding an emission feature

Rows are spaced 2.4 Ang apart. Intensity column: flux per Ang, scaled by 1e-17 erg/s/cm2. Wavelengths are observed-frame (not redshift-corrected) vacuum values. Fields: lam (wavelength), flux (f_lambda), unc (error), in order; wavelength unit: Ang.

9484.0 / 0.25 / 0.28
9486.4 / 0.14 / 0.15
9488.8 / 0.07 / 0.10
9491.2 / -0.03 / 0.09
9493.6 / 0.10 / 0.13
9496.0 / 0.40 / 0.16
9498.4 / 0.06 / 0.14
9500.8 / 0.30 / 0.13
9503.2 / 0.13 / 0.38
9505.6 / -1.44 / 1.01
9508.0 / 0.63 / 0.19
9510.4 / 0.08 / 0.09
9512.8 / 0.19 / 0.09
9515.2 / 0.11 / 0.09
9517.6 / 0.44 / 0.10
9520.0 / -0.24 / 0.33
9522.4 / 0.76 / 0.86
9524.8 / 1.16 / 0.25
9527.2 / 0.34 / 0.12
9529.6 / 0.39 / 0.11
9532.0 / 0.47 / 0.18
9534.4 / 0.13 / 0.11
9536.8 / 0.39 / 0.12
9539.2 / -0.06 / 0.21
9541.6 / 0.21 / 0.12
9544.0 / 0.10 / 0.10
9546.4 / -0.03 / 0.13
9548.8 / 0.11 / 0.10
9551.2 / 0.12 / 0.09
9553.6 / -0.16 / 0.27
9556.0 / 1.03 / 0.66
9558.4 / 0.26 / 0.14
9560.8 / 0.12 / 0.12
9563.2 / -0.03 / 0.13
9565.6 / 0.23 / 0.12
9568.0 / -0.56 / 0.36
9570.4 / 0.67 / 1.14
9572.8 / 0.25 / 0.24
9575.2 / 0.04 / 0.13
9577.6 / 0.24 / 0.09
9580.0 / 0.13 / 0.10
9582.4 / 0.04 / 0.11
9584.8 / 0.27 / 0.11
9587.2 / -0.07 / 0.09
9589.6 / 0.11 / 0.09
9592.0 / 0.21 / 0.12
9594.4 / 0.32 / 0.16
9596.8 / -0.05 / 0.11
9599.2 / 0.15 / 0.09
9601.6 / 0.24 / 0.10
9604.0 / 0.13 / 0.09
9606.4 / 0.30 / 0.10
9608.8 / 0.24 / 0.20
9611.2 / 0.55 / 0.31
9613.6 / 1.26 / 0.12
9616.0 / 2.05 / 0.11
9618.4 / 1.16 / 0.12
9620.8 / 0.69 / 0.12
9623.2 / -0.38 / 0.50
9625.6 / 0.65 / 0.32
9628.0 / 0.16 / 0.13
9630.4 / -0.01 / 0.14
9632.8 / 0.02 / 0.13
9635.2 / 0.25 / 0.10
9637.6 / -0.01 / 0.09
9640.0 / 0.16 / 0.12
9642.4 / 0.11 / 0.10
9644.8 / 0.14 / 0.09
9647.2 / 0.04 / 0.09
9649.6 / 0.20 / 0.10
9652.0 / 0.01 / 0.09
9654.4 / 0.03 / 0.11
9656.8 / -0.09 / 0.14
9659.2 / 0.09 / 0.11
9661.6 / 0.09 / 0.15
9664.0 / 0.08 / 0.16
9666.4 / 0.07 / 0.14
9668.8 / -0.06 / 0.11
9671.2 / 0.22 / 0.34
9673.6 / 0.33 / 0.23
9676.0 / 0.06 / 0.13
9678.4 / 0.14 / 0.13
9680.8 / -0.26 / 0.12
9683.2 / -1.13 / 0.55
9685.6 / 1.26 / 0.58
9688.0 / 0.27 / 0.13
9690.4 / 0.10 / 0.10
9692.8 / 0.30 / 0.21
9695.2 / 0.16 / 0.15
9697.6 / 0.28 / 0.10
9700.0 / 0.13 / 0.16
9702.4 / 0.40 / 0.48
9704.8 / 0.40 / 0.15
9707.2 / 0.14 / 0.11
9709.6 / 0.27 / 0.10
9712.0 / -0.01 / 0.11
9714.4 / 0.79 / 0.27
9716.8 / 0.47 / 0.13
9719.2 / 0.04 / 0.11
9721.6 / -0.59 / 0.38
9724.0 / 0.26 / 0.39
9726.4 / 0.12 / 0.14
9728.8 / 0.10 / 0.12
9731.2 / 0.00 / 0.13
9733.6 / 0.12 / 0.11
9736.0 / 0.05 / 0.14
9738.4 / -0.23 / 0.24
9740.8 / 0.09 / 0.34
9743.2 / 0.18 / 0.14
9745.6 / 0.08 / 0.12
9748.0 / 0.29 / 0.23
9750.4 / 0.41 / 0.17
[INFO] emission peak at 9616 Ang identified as [O III] 5007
